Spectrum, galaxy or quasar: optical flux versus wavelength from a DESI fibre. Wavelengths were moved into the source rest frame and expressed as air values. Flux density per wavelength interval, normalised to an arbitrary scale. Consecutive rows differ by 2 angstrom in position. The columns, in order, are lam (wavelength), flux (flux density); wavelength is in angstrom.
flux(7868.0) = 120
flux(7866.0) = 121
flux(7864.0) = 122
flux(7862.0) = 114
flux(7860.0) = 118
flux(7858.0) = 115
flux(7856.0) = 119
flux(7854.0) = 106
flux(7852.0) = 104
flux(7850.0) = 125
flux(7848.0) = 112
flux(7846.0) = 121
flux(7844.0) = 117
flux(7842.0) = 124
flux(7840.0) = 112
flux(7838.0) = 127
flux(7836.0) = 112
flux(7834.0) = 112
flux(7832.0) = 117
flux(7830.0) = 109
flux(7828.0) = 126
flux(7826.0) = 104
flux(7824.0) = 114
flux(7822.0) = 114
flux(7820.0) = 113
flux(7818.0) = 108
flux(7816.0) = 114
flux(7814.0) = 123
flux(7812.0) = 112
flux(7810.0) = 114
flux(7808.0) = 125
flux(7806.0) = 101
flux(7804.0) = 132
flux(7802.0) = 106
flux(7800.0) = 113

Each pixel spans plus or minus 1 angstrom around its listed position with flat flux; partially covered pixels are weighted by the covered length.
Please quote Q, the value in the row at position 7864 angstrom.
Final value 122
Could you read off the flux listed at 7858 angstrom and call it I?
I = 115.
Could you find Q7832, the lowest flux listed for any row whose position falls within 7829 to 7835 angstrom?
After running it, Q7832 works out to 109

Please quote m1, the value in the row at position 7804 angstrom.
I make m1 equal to 132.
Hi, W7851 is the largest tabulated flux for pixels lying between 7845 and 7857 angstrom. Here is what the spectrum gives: 125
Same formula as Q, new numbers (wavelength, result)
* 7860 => 118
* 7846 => 121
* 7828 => 126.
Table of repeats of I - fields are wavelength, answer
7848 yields 112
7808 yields 125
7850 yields 125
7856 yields 119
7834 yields 112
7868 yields 120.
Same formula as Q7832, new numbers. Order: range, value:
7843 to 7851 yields 112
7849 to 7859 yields 104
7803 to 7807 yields 101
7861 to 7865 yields 114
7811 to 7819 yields 108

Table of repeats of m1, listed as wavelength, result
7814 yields 123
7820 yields 113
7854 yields 106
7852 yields 104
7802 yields 106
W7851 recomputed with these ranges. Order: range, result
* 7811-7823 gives 123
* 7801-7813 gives 132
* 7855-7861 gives 119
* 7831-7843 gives 127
